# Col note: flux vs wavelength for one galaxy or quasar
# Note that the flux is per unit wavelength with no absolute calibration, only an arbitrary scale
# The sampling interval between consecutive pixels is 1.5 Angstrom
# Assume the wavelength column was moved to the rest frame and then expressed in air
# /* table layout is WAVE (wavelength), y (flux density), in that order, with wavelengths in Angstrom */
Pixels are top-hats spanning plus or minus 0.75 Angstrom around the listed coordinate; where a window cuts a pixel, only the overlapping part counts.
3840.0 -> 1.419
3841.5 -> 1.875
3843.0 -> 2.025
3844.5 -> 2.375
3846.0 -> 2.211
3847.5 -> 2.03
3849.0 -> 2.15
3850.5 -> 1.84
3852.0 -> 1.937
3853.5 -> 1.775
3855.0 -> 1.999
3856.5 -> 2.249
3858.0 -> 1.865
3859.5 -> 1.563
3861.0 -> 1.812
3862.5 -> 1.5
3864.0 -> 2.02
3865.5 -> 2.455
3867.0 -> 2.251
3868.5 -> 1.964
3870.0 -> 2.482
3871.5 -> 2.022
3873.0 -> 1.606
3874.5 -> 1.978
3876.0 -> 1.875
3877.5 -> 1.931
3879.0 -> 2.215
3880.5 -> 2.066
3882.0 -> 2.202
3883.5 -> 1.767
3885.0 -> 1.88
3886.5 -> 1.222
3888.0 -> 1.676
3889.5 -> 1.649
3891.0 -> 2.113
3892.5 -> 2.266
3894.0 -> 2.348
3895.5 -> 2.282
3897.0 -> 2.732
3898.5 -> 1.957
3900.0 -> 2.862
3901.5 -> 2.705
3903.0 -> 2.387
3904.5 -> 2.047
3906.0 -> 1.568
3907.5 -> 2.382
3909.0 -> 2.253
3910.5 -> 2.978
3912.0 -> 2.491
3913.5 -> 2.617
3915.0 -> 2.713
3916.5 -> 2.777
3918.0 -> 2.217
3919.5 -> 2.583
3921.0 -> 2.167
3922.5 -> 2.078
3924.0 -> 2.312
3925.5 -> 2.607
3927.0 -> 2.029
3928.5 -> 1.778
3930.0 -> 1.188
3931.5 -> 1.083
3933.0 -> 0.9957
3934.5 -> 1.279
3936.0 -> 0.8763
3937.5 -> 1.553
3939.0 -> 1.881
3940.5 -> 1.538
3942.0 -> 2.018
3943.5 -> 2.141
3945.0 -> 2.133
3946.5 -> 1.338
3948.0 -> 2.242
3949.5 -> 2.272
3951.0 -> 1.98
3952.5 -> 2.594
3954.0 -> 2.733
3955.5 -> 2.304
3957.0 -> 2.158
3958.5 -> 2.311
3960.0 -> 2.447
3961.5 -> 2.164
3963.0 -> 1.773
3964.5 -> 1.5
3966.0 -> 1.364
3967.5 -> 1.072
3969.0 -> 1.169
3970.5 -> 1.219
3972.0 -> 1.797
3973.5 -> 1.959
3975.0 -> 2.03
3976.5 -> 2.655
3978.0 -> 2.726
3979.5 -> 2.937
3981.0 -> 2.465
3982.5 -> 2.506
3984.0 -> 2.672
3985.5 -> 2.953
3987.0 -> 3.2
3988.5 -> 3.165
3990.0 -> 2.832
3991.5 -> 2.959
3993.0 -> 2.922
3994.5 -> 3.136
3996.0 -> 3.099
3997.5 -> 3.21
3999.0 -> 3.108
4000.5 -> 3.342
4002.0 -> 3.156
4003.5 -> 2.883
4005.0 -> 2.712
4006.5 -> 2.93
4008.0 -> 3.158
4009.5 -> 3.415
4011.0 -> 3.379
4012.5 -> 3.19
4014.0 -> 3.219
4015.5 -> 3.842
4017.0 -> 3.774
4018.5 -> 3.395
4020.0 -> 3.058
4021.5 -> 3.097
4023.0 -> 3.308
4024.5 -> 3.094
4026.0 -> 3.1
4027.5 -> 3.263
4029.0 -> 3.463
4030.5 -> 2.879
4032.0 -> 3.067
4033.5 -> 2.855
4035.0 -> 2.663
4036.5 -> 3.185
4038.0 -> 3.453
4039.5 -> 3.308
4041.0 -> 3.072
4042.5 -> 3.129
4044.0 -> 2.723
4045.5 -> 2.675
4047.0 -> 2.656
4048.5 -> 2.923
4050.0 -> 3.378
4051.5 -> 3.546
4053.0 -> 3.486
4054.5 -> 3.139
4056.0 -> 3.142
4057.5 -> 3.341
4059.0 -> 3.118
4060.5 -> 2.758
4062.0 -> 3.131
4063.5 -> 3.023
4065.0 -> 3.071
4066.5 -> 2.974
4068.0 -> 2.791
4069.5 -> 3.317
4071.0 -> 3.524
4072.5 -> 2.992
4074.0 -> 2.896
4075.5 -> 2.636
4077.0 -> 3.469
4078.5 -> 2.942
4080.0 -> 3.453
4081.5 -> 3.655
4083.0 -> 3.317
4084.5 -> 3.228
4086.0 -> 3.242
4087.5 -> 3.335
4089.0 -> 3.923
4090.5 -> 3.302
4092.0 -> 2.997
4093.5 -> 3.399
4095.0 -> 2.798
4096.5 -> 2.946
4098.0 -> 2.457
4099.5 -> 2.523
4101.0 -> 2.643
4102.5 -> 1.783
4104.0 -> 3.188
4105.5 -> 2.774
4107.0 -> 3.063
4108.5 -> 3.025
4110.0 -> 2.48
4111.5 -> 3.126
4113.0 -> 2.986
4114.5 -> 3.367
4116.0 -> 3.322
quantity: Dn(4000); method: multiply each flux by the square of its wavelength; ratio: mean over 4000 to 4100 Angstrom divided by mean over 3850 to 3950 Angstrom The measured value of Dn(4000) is 1.7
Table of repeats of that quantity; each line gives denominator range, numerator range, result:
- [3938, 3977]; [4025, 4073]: 1.67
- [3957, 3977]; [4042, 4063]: 1.78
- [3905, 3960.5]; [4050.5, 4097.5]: 1.65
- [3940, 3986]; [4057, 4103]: 1.55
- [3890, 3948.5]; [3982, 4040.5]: 1.57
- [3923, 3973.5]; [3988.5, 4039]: 1.80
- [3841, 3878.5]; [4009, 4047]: 1.73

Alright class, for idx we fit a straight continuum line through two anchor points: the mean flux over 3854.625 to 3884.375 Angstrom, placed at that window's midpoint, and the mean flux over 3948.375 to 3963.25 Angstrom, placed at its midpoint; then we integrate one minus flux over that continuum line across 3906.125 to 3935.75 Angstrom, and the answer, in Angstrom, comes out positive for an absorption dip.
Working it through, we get 0.9 Angstrom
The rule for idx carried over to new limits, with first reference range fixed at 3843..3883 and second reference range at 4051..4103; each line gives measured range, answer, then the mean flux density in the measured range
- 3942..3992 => 6.2 Angstrom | 2.23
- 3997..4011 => -2.0 Angstrom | 3.11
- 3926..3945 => 6.5 Angstrom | 1.57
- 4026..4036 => -0.6 Angstrom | 3.04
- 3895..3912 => -1.3 Angstrom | 2.38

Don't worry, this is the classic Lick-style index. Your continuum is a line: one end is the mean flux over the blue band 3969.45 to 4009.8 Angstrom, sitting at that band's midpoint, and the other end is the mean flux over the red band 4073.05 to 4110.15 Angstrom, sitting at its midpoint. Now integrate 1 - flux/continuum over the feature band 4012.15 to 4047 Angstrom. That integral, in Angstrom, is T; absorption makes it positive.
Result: -3.5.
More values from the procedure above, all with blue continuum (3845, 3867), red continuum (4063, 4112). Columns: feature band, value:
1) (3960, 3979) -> 5.1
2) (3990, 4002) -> -2.2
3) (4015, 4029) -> -3.0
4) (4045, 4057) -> -1.1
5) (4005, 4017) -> -2.7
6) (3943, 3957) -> 1.2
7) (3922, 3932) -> 1.8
